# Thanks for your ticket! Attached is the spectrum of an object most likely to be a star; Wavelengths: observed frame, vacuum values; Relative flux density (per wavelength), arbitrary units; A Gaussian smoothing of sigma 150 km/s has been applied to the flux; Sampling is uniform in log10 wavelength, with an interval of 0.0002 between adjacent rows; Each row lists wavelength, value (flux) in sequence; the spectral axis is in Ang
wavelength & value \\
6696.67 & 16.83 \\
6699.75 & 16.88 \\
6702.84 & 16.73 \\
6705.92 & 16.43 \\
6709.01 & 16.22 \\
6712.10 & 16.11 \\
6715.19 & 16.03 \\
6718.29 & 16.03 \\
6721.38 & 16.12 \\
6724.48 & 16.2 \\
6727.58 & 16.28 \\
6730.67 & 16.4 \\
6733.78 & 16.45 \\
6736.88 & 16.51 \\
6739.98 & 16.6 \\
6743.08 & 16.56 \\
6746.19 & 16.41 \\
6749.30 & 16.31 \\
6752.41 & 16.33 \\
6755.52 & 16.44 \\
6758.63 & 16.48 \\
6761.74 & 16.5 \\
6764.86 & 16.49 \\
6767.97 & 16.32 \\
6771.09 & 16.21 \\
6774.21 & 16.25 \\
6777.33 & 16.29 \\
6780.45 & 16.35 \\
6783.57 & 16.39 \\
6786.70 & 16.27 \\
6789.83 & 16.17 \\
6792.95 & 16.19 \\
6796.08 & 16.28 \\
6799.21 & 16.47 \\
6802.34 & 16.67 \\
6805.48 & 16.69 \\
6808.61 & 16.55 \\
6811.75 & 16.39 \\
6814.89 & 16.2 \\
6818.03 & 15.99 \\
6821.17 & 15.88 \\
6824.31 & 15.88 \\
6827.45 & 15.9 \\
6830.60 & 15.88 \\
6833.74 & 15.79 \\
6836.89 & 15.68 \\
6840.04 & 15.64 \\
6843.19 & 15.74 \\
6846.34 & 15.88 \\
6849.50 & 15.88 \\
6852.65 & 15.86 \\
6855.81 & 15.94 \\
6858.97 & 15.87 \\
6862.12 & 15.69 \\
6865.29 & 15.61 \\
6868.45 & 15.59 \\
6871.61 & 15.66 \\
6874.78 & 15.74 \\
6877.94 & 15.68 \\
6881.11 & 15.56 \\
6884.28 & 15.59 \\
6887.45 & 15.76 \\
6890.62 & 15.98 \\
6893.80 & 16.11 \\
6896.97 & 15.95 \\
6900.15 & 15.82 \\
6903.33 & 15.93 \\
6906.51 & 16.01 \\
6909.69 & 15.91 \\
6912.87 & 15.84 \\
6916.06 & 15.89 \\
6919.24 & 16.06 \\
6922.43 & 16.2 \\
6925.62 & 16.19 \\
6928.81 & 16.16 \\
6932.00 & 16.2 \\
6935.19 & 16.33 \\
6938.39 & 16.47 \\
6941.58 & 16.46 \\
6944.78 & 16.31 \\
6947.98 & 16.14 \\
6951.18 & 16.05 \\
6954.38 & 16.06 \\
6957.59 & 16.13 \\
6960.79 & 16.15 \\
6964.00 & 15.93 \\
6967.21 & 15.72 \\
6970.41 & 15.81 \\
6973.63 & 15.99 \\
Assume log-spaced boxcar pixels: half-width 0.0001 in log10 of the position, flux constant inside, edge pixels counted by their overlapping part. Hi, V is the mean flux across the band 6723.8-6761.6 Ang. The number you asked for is 16.4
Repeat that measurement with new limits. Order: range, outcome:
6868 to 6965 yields 16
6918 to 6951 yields 16.2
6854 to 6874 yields 15.7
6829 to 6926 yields 15.8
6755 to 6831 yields 16.3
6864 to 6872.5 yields 15.6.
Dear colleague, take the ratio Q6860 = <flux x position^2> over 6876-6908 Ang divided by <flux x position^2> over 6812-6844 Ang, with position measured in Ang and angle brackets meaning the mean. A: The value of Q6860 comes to 1.02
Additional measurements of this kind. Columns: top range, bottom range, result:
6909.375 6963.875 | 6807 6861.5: 1.04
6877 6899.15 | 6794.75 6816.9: 0.98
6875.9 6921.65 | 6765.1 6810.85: 1.00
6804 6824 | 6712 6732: 1.03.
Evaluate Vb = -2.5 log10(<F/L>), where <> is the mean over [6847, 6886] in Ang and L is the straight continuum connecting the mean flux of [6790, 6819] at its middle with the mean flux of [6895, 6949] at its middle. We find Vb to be 0.03 mag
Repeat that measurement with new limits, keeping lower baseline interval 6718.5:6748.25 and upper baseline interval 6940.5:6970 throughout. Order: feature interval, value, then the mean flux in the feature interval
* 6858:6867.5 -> 0.034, 15.7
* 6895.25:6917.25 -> 0.016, 15.9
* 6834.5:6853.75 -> 0.031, 15.8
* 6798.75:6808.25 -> -0.022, 16.6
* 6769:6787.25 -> 0.002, 16.3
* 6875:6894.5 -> 0.028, 15.8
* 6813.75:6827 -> 0.019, 16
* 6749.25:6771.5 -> -0.004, 16.4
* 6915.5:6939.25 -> -0.005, 16.2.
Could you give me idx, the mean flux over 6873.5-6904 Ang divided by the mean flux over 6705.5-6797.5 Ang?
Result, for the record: 1.0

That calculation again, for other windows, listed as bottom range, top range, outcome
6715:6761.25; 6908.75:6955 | 0.99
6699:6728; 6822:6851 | 0.97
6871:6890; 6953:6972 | 1.02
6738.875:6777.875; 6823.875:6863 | 0.96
